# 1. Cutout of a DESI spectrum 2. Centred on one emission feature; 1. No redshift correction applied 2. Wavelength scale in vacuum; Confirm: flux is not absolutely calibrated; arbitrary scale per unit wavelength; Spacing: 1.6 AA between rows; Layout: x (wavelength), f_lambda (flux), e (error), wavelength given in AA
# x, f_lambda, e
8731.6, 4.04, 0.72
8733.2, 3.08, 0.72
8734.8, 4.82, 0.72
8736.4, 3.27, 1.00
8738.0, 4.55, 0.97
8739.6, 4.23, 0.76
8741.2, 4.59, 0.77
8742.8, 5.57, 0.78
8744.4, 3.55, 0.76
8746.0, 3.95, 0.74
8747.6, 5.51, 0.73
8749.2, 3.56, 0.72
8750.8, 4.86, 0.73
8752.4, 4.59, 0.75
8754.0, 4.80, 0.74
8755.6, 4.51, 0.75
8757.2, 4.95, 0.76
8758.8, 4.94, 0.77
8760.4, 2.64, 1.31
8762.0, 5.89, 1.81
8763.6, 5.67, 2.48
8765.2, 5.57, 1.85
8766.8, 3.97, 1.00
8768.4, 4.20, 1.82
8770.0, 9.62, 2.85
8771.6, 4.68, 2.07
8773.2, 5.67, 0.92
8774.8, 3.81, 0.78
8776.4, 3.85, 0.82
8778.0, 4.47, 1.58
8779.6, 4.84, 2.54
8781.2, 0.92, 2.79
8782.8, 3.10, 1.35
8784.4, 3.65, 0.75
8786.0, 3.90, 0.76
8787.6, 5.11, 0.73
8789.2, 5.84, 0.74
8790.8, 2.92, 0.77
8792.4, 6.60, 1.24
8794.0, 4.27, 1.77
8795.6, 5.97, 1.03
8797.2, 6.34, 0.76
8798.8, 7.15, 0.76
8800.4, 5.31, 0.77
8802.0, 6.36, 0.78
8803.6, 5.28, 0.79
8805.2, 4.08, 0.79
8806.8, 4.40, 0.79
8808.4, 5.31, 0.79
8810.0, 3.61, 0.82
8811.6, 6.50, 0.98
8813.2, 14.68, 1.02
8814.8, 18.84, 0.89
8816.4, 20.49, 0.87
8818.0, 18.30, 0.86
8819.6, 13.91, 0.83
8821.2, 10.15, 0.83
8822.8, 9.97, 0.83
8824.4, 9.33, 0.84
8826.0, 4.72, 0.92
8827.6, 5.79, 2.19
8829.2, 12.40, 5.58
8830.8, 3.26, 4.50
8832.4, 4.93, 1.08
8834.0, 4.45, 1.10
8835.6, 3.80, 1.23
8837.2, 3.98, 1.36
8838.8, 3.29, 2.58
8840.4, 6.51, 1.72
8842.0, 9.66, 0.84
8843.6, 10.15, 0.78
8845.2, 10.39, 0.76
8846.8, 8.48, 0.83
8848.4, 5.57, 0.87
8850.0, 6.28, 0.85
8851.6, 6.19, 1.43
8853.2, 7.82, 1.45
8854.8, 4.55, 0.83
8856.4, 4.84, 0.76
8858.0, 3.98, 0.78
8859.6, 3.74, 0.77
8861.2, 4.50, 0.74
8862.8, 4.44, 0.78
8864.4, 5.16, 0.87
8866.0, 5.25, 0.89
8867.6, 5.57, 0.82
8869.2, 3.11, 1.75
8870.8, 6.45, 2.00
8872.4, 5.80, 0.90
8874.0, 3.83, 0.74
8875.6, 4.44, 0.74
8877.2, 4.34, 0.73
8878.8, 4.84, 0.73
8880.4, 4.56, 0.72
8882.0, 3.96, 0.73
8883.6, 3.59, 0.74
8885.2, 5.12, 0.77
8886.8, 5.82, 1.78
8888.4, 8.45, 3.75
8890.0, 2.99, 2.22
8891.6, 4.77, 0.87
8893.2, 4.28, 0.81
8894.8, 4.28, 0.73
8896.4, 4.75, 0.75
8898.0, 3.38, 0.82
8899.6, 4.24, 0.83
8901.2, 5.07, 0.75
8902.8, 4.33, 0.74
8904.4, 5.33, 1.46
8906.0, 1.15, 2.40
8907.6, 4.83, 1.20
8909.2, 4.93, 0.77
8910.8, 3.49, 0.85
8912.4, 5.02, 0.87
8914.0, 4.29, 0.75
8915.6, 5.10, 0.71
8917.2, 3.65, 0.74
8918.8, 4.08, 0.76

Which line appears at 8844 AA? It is [N II] 6583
